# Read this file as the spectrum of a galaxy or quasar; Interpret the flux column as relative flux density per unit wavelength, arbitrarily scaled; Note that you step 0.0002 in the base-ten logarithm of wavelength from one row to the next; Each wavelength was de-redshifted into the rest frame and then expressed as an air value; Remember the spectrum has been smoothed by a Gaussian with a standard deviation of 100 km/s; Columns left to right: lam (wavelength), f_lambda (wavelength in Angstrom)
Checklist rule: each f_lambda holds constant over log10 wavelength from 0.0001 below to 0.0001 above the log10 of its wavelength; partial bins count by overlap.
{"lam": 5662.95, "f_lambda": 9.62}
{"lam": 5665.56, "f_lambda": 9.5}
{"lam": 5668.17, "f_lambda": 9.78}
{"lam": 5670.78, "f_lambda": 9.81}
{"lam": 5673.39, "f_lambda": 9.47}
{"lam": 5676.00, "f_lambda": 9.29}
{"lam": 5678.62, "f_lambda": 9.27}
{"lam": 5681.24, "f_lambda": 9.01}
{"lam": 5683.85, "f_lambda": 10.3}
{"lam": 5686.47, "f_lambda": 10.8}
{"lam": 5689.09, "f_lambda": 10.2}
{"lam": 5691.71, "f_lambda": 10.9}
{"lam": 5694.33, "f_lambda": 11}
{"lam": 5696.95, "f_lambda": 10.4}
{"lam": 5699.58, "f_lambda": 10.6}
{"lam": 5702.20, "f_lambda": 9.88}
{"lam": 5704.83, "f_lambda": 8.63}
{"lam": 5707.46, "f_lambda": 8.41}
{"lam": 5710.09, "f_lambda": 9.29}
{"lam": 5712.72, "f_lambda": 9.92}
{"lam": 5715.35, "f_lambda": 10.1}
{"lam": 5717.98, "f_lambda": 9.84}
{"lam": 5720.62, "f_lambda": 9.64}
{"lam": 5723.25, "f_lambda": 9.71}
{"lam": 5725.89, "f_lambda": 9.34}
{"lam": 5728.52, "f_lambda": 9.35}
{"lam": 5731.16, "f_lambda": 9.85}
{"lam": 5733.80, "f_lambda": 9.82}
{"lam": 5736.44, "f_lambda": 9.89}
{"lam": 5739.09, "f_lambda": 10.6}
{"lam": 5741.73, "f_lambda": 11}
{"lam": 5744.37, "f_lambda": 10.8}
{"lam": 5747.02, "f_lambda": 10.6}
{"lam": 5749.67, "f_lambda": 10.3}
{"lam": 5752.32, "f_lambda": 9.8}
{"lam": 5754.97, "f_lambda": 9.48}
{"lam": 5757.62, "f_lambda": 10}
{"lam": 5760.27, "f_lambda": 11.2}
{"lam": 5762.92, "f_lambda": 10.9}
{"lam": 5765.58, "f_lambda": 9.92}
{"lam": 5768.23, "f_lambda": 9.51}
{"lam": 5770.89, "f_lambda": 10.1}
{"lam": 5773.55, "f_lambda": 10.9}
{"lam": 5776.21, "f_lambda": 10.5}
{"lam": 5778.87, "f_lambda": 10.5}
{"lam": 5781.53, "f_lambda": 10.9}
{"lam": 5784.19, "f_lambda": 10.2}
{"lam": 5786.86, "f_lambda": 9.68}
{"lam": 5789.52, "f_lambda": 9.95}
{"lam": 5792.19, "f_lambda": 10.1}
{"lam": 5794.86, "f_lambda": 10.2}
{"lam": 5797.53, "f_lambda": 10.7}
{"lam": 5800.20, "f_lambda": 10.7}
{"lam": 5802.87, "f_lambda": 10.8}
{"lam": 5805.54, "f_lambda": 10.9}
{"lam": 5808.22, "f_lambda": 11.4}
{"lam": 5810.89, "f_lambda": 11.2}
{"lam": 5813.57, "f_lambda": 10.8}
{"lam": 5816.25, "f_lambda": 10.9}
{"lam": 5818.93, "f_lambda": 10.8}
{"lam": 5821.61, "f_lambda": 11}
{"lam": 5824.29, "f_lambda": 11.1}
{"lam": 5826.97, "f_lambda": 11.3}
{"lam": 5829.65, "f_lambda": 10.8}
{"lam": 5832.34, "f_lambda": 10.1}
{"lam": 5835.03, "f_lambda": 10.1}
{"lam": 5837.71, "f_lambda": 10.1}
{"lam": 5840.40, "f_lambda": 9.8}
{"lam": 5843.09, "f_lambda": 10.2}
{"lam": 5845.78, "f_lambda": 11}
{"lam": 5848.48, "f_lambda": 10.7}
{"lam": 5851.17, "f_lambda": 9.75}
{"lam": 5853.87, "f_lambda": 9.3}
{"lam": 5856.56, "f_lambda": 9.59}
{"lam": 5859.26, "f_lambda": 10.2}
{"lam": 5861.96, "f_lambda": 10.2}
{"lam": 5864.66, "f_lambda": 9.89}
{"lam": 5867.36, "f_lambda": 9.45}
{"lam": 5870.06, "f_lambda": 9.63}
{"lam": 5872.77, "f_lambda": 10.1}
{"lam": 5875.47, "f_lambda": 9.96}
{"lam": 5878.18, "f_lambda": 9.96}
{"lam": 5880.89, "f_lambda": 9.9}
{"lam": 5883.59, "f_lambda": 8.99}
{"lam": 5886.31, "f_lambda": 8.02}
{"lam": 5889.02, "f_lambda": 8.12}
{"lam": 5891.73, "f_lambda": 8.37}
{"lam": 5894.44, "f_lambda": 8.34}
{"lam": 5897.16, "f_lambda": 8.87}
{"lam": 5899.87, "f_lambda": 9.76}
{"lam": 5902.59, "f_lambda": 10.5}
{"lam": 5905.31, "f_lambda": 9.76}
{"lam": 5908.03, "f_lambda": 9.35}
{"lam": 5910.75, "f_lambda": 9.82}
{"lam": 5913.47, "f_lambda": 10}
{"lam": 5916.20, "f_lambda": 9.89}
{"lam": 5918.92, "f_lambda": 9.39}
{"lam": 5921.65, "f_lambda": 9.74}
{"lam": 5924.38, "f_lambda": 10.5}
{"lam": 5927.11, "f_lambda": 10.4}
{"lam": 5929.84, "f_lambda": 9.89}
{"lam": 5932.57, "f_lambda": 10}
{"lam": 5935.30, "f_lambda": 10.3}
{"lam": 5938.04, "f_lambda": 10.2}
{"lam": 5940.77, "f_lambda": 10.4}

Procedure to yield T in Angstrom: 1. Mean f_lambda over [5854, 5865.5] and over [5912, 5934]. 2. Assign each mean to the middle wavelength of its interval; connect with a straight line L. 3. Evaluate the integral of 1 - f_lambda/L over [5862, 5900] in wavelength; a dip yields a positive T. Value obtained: 2.58 Angstrom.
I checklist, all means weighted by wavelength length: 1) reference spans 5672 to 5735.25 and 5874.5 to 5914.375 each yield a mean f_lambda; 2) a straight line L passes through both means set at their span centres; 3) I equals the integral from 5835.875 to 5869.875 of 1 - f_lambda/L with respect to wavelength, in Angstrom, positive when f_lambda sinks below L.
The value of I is -2.1 Angstrom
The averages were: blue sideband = 9.79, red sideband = 9.3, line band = 10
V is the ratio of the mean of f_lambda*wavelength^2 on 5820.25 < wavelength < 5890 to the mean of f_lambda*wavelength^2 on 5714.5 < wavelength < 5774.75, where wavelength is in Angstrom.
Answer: 1.0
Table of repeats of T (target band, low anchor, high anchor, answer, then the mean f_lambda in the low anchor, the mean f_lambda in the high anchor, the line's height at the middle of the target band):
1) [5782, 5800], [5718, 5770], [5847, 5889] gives -0.5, 10.1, 9.66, 9.92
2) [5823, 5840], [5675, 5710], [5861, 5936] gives -1.5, 9.88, 9.6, 9.69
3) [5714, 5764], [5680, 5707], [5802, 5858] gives 0.7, 10.1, 10.6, 10.3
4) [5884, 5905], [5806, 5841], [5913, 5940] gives 2.8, 10.7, 10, 10.3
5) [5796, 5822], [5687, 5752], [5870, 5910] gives -3.4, 10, 9.31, 9.64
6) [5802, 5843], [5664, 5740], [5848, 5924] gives -4.6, 9.81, 9.55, 9.64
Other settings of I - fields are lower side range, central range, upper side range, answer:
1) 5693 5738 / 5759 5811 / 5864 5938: -4.3 Angstrom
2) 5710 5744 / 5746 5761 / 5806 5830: 0.1 Angstrom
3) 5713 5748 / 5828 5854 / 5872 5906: -2.0 Angstrom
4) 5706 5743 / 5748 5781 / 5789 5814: -0.1 Angstrom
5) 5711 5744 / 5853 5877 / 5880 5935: -0.6 Angstrom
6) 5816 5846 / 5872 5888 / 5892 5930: 1.0 Angstrom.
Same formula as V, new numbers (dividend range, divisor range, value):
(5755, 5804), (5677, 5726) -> 1.08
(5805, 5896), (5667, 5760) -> 1.06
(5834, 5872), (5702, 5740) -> 1.09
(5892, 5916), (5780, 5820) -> 0.93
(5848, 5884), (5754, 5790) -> 0.99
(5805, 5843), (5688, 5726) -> 1.13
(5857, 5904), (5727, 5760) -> 0.97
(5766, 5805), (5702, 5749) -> 1.08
